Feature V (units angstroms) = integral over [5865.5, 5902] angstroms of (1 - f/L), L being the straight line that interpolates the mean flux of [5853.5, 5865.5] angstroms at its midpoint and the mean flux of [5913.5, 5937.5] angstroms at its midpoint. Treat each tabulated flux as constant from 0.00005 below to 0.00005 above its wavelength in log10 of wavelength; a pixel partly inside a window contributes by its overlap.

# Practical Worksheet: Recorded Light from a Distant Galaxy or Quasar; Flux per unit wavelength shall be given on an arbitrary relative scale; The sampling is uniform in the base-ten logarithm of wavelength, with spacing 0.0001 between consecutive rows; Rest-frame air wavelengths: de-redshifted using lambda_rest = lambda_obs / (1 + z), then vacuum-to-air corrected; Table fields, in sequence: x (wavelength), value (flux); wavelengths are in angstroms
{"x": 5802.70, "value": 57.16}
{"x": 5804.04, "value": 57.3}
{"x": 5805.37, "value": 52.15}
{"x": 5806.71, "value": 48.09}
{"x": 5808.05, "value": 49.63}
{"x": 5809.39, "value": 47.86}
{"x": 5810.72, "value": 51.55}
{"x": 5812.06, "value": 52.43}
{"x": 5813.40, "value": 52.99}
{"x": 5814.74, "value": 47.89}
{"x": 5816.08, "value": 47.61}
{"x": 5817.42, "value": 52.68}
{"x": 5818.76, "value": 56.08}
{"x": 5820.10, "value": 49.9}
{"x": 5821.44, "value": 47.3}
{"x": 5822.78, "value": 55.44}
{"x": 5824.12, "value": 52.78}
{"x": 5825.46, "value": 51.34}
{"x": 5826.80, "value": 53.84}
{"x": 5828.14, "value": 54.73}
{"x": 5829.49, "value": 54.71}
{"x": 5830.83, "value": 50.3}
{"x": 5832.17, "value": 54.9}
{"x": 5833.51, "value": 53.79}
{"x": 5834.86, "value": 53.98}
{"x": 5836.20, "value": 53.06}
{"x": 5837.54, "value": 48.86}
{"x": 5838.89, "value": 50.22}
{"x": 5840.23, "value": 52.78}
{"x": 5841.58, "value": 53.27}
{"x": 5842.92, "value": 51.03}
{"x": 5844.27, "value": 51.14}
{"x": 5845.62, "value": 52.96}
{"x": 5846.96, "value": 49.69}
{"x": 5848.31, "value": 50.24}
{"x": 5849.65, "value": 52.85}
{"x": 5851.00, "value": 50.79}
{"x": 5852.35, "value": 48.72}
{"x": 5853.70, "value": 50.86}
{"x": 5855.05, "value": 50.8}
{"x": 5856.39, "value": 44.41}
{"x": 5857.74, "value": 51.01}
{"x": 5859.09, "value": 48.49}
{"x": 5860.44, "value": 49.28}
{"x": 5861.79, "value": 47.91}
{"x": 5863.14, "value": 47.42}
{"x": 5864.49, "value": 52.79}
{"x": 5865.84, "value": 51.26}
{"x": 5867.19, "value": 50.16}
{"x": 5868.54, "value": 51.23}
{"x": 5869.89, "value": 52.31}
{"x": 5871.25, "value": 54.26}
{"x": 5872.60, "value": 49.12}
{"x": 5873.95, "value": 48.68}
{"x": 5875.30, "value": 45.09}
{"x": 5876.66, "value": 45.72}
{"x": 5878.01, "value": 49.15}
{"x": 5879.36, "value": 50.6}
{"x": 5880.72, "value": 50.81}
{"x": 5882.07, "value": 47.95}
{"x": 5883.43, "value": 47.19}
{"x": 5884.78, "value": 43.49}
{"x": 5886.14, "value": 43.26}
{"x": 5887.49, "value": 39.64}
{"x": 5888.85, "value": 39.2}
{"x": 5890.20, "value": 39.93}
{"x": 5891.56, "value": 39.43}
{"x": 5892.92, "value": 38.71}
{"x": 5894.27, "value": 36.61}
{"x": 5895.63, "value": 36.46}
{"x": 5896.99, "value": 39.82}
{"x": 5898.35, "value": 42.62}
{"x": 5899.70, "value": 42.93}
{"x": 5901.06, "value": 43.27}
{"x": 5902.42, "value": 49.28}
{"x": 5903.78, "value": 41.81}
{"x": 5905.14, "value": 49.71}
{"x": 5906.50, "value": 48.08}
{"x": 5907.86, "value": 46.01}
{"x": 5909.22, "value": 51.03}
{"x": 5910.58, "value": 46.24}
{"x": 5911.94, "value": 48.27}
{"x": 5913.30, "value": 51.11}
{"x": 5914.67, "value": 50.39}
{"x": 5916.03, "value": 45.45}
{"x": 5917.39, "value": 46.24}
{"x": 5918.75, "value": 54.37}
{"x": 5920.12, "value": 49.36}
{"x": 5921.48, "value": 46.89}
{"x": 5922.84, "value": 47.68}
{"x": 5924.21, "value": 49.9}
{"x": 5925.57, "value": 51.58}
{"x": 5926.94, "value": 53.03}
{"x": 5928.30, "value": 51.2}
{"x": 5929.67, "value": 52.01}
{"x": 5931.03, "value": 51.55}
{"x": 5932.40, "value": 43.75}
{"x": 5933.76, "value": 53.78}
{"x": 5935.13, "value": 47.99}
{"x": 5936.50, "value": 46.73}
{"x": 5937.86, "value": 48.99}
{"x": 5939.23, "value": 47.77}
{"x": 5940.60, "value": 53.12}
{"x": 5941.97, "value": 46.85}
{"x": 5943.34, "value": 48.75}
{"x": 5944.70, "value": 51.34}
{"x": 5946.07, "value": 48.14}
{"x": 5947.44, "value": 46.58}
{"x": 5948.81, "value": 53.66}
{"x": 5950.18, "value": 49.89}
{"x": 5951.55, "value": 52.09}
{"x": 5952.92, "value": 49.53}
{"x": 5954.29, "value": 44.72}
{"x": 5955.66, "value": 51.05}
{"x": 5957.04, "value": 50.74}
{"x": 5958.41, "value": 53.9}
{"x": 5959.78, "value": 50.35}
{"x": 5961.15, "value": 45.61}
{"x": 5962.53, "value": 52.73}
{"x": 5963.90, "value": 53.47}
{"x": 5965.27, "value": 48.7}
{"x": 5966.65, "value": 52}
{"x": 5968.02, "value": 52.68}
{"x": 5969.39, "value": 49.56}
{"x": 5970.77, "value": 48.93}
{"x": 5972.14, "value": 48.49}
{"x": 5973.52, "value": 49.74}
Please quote 3.1 angstroms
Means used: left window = 49.2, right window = 49.5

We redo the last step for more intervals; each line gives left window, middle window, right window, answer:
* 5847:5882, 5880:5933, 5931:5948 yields 3.4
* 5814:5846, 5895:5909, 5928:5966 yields 1.8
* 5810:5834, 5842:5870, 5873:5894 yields -1.3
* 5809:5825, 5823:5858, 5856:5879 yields -0.9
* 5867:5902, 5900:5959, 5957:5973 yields -1.3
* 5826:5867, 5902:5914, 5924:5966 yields 0.6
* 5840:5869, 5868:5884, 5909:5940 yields 0.2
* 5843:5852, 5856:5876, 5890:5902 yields -1.2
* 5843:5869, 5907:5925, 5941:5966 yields 0.5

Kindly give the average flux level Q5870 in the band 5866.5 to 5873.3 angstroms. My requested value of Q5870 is 51.4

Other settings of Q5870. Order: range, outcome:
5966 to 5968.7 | 52.4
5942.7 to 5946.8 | 49.5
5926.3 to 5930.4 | 52.1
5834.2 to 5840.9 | 51.8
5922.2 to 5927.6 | 50.5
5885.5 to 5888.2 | 41.4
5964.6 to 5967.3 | 50.2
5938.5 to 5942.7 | 49.1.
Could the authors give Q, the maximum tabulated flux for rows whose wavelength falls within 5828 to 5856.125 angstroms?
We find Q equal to 54.9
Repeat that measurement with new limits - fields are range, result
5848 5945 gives 54.37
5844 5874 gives 54.26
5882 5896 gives 47.95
